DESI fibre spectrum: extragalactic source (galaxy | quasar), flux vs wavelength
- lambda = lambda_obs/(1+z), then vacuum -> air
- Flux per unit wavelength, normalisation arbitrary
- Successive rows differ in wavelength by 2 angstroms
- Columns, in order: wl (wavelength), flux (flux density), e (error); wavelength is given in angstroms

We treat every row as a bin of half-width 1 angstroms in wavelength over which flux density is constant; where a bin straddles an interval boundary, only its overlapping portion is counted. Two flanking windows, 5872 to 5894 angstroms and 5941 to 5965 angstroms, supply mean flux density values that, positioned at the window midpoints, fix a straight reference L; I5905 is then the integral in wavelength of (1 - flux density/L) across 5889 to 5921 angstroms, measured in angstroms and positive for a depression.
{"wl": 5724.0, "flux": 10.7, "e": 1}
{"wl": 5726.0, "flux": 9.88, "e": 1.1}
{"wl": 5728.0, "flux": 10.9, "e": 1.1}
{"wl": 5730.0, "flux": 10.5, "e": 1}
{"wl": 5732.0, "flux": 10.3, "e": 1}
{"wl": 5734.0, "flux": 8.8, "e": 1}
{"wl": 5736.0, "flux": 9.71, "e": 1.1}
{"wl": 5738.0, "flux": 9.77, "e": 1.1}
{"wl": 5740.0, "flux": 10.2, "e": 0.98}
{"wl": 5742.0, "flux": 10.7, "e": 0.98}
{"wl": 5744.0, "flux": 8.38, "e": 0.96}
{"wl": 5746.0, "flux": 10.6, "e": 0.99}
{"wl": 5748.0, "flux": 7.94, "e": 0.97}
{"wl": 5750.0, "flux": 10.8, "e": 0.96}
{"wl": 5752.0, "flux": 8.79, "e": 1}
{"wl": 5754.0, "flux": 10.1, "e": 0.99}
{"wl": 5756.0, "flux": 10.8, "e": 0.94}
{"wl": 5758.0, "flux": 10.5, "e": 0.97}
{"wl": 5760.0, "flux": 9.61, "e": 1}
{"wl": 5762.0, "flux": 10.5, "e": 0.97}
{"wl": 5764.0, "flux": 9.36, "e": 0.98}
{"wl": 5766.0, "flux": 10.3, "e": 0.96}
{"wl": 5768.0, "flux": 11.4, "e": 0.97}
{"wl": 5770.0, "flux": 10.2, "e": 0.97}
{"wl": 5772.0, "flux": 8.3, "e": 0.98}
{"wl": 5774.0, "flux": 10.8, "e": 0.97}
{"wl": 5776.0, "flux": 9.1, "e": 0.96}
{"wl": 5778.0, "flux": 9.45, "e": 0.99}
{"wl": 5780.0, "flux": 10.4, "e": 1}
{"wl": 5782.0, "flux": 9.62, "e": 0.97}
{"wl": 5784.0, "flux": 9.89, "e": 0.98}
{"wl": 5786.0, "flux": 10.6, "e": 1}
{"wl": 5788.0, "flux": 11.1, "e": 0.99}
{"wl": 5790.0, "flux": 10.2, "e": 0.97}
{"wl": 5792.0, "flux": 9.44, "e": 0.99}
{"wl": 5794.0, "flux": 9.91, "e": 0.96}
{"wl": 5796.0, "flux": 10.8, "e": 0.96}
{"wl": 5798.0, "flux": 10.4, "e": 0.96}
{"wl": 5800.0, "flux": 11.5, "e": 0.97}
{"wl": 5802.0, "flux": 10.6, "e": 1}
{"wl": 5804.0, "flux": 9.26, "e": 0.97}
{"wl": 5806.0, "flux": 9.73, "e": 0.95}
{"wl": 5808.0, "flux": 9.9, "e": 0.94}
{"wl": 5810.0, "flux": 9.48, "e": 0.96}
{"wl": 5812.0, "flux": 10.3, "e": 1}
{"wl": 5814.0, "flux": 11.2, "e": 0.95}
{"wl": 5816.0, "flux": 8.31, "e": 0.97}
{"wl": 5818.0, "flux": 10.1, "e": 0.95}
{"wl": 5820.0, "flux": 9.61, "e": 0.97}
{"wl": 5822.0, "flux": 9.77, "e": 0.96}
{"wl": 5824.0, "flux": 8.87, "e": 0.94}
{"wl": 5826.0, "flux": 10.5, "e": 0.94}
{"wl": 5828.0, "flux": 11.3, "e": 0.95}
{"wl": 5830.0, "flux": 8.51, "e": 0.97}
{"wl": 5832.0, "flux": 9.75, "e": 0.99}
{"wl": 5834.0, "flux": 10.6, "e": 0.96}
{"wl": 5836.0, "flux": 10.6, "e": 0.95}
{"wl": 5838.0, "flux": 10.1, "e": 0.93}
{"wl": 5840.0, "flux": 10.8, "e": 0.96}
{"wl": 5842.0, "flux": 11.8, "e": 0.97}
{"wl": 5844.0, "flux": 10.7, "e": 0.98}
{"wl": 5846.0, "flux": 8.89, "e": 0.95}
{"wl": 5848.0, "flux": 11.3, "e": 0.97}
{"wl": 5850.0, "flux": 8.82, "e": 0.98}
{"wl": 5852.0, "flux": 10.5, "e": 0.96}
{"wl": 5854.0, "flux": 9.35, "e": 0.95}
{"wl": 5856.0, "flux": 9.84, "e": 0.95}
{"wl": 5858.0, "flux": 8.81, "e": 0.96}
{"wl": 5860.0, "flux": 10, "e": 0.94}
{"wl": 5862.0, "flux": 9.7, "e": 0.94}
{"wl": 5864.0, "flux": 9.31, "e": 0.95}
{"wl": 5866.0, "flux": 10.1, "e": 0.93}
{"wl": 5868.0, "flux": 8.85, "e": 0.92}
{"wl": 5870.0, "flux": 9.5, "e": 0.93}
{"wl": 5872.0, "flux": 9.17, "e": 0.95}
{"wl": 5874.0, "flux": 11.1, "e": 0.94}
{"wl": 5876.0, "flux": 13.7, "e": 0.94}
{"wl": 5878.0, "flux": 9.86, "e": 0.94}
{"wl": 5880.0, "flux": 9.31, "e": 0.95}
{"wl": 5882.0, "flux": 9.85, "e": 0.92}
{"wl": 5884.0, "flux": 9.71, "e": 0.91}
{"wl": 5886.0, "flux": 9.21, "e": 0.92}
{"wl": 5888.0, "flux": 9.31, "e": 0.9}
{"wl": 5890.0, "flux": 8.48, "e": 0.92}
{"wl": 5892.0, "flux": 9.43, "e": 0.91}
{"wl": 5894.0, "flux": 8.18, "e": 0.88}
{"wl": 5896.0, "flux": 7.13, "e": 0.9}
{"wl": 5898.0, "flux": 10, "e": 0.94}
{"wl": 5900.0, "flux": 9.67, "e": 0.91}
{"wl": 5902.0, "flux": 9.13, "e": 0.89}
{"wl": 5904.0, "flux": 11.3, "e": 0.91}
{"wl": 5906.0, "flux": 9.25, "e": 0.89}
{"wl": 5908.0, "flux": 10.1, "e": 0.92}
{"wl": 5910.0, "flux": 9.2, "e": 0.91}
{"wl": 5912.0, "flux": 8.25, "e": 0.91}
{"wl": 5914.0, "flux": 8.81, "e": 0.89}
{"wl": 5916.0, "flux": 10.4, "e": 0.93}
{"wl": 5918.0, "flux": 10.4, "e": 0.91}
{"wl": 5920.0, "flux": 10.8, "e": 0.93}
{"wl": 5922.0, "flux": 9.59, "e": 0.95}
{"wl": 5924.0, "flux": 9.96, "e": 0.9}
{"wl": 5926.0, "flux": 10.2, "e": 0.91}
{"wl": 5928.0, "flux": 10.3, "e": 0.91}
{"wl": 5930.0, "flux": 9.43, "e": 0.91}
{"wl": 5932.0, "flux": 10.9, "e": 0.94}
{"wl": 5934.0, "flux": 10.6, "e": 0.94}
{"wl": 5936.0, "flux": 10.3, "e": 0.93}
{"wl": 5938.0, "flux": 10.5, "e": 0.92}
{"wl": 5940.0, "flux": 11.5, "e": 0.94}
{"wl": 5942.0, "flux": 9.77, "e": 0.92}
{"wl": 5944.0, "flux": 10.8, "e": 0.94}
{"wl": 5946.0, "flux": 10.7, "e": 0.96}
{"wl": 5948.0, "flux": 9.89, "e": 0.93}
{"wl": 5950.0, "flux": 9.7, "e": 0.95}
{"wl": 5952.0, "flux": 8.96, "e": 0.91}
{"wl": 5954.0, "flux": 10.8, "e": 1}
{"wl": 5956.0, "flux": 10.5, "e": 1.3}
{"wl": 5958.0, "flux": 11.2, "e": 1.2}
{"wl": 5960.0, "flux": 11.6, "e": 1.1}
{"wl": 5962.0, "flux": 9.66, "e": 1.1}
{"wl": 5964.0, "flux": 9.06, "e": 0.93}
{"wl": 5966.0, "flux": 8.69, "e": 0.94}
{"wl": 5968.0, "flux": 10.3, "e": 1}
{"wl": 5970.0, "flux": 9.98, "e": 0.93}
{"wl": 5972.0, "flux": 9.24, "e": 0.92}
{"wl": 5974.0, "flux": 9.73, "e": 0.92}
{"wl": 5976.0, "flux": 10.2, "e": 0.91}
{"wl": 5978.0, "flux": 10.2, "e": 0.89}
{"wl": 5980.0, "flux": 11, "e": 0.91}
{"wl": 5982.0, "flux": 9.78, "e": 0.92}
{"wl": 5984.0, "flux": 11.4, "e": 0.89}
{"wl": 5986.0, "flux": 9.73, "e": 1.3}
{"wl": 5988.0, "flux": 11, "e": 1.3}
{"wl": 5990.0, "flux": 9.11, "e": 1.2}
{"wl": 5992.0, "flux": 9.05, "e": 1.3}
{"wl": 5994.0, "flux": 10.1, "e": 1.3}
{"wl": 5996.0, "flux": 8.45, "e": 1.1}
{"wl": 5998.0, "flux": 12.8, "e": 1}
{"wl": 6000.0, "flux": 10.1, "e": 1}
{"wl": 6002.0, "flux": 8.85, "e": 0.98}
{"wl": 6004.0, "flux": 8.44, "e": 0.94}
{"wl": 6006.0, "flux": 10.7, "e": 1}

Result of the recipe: 1.9 angstroms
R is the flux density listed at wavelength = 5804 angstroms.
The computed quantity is 9.26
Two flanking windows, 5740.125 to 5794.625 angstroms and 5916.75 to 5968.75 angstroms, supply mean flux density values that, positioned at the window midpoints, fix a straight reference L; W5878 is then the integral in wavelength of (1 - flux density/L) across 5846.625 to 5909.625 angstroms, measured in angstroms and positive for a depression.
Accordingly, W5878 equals 2.9 angstroms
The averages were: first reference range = 9.96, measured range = 9.67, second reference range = 10.2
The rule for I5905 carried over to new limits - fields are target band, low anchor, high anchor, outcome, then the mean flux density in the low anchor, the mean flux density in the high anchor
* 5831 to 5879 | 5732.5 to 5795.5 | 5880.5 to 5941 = -1.62 angstroms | 9.92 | 9.73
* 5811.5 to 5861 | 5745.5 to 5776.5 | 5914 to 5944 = 0.46 angstroms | 9.95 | 10.3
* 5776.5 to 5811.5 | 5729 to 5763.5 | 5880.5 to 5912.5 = -1.58 angstroms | 9.87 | 9.28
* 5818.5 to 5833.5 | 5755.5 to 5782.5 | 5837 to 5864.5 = 0.32 angstroms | 10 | 10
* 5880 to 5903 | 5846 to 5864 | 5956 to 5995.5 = 1.65 angstroms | 9.71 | 10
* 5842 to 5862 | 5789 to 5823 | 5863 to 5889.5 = 0.09 angstroms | 10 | 9.89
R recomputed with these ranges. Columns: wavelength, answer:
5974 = 9.73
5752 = 8.79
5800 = 11.5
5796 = 10.8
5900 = 9.67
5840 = 10.8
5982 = 9.78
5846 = 8.89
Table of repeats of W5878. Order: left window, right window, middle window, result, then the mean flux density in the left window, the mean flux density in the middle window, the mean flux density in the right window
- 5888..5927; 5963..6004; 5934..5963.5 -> -2.1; 9.48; 10.4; 9.9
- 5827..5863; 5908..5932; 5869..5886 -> -0.4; 10.1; 10.2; 9.82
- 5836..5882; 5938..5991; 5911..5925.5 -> 0.5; 10.1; 9.76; 10.2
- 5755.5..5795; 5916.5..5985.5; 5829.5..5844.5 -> -0.4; 10.1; 10.4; 10.2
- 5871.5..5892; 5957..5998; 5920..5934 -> -0.2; 9.96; 10.2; 10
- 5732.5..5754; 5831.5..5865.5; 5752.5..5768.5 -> -0.9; 9.61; 10.2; 10.1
